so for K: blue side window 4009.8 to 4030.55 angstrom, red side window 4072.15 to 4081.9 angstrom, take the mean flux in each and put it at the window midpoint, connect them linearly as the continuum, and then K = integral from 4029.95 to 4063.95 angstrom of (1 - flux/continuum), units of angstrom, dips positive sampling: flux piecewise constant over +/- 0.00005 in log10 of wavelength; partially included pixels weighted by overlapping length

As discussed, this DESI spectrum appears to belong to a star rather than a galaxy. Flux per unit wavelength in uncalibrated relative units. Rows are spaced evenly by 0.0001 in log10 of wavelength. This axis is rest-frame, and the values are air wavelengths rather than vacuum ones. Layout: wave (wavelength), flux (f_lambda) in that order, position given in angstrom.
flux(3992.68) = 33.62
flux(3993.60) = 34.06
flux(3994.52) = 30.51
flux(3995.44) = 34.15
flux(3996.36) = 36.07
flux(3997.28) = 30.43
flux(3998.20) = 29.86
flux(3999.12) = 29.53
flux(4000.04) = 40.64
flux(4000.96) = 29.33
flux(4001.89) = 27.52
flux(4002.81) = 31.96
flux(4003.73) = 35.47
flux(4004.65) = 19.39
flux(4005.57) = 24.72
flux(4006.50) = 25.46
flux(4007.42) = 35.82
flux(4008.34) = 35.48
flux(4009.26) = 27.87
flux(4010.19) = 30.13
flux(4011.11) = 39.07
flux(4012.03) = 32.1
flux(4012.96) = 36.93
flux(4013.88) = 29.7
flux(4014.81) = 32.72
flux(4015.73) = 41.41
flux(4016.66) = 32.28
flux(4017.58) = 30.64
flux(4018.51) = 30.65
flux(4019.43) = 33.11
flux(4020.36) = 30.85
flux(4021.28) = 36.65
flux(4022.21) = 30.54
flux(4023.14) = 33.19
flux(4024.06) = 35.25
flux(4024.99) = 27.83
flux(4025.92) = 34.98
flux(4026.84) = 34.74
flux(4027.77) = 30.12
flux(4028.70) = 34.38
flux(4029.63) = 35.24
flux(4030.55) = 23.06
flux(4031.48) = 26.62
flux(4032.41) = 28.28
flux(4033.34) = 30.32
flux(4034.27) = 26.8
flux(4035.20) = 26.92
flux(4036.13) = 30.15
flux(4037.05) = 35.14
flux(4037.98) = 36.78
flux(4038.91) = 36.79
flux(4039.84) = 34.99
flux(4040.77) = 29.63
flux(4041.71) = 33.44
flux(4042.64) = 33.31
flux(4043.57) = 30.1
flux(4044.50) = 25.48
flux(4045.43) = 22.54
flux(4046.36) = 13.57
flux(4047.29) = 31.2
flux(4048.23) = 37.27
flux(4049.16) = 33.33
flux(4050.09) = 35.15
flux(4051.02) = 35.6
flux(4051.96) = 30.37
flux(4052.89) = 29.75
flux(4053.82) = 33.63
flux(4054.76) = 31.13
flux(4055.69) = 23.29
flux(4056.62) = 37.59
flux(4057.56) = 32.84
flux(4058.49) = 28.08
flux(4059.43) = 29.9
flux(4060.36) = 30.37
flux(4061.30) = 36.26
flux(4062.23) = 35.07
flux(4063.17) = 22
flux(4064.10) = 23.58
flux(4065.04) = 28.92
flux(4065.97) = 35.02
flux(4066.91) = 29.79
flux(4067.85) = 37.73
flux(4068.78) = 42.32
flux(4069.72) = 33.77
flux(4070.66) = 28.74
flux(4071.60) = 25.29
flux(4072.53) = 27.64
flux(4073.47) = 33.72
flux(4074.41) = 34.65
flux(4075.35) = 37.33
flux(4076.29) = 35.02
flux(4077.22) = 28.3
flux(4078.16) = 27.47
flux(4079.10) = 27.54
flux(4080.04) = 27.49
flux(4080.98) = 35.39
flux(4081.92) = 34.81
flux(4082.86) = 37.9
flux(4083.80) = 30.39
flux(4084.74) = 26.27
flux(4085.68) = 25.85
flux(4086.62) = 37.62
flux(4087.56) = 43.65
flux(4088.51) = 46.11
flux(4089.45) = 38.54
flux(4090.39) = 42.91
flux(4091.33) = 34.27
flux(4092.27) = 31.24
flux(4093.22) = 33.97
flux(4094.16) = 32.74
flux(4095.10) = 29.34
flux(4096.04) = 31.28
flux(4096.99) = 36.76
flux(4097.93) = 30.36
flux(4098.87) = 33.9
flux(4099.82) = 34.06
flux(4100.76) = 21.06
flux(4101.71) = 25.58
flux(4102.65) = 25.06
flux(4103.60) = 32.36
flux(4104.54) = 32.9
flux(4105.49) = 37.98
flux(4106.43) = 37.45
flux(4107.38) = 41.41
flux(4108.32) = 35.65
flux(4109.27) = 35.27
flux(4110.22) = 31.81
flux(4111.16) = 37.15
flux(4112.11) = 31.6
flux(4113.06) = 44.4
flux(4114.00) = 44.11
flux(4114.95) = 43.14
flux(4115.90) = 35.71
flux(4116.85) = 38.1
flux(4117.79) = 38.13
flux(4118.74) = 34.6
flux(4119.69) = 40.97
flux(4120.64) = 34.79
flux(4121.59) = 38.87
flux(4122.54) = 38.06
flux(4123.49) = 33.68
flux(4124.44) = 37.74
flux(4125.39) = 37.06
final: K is 2.1 angstrom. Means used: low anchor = 33.1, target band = 30.4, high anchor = 31.6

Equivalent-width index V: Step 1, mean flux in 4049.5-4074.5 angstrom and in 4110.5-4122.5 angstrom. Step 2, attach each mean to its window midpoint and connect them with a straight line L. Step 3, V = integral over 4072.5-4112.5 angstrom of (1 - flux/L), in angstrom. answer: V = 2.2 angstrom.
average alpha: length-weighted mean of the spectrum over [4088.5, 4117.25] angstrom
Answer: 34.9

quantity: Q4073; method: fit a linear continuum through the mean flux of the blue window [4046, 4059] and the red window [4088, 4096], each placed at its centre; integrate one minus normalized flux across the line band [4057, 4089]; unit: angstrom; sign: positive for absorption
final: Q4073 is 1.23 angstrom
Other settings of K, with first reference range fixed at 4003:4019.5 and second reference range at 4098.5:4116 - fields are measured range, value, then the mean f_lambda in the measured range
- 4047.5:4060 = 0.37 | 32.1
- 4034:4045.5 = 0.49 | 31.3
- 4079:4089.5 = -0.10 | 34.4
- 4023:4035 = 0.62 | 30.7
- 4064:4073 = 0.53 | 31.6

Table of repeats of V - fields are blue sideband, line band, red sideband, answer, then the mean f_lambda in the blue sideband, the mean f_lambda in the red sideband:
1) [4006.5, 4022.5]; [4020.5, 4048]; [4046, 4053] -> 1.1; 33.1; 31.1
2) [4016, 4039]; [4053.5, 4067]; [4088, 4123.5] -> 1.1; 31.7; 35.4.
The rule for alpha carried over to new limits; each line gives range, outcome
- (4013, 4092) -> 32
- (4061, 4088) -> 32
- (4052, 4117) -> 33.2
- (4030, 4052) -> 30.3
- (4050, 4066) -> 30.8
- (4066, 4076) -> 33.2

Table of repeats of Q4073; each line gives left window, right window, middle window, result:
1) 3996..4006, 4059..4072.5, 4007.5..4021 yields -1.2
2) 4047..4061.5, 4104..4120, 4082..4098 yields 0.3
